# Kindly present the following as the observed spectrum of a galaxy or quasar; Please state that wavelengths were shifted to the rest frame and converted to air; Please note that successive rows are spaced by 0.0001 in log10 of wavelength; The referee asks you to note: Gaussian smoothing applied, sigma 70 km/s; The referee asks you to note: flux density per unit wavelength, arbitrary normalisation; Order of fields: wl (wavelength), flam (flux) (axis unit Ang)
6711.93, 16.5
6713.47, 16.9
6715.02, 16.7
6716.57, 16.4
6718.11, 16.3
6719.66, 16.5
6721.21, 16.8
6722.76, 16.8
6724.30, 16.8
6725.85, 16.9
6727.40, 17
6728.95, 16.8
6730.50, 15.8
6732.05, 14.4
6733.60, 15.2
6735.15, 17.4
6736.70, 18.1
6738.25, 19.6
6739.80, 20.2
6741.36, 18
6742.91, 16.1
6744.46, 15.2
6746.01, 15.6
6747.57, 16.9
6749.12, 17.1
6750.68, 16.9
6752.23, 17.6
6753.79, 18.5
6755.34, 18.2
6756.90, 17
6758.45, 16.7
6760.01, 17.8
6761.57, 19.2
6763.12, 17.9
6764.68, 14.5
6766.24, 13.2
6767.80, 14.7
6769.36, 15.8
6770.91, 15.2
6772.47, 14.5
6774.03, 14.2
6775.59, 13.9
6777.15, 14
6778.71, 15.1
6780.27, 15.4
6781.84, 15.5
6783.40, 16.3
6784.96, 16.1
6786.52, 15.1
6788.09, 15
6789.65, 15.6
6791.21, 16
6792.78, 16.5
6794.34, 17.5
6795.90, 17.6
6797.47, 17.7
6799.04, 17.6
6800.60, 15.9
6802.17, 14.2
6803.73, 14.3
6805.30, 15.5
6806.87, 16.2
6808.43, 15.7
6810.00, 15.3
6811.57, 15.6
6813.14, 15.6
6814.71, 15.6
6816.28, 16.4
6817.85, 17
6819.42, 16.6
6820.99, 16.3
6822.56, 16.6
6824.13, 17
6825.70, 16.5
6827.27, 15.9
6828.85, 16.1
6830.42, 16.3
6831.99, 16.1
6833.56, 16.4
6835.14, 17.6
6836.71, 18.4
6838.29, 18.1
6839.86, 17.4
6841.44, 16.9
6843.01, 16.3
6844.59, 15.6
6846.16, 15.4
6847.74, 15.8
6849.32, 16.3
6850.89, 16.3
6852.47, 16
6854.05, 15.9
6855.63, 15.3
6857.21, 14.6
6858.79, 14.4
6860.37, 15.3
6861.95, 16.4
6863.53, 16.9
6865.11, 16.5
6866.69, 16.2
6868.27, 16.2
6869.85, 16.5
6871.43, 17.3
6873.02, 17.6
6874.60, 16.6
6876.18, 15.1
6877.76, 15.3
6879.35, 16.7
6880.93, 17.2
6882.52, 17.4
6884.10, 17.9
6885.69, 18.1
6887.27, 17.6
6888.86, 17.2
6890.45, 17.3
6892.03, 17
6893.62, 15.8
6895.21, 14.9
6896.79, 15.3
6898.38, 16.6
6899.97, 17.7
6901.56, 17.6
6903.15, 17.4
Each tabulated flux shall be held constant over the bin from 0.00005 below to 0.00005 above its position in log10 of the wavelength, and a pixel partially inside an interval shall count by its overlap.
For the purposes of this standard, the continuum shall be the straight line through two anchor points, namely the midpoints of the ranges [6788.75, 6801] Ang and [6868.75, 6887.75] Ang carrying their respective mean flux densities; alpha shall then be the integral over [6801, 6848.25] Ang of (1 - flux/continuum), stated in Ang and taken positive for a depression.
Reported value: 1.8 Ang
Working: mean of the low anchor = 16.8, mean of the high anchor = 16.9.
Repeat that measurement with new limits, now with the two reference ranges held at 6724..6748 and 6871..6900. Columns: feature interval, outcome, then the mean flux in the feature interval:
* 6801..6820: 1.3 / 15.7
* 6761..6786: 2.3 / 15.3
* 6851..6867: 1.0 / 15.8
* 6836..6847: -0.1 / 16.9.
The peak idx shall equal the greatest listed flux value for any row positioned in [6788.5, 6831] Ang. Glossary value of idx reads 17.7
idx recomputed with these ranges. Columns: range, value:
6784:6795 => 17.5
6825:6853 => 18.4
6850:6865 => 16.9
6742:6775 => 19.2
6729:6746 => 20.2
